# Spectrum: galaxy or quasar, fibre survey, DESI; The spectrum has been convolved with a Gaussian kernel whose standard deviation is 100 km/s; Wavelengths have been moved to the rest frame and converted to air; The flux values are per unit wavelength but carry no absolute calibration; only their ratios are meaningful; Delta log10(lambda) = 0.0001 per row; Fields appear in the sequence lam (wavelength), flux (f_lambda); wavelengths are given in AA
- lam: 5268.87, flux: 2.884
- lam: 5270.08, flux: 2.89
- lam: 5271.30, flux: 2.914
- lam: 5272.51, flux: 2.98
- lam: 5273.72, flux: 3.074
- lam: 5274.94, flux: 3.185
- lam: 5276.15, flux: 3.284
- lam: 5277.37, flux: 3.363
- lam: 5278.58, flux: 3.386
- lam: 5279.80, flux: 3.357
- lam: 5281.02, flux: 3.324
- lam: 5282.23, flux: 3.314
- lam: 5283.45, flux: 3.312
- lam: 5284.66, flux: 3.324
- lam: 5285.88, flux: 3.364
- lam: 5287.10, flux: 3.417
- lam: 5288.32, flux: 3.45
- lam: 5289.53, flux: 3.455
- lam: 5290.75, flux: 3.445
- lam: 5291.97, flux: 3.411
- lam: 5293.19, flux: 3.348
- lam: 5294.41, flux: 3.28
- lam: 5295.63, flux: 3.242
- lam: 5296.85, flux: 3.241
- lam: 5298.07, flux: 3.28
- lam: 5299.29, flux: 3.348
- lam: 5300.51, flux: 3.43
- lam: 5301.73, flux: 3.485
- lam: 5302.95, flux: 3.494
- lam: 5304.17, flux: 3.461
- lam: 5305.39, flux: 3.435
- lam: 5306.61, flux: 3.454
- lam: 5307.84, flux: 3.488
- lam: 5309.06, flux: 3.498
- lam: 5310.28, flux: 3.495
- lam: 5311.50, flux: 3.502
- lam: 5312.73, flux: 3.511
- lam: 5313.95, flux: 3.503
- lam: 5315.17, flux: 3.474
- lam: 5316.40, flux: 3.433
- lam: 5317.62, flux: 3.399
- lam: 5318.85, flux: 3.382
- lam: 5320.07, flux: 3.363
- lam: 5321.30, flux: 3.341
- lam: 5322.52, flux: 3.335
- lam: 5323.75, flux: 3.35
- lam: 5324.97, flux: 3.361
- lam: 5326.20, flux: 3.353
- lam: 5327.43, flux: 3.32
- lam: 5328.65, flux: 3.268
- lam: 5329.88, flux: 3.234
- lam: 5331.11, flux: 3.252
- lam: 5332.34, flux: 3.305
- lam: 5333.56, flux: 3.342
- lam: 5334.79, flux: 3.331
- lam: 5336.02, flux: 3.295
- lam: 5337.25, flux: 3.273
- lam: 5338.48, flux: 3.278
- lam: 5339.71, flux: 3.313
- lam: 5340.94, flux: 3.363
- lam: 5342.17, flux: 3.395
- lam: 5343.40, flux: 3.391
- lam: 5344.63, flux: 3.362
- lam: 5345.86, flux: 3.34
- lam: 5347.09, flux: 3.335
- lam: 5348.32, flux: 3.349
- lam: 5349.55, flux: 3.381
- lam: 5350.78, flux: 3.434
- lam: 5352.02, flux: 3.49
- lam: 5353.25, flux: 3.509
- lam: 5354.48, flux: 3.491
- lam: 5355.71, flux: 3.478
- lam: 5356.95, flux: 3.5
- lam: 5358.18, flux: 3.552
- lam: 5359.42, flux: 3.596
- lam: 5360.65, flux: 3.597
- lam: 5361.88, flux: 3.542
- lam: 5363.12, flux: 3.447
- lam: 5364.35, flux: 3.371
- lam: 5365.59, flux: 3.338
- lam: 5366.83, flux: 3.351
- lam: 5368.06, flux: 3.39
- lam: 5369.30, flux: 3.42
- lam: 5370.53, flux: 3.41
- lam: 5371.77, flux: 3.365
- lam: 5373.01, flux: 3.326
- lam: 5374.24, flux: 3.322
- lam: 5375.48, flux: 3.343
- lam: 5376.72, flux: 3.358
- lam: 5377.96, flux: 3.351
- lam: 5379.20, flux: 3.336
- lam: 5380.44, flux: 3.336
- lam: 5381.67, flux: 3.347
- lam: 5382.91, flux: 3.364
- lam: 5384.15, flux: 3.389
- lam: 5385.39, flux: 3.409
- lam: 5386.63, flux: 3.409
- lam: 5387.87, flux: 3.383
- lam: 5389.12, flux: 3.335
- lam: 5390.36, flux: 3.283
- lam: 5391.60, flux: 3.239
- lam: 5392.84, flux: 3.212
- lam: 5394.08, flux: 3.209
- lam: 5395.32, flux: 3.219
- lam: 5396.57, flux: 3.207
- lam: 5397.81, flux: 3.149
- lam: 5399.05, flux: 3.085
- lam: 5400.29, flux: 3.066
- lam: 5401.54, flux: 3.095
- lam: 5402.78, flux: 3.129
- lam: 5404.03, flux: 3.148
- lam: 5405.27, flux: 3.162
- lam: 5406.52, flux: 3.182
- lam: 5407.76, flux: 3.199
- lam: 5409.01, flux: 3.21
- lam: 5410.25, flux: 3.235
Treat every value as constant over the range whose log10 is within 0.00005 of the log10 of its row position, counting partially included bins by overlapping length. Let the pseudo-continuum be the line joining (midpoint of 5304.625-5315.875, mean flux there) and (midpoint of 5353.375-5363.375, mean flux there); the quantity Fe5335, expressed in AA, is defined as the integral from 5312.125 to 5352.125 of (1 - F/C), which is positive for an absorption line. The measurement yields 1.66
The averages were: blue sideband 3.48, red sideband 3.53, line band 3.36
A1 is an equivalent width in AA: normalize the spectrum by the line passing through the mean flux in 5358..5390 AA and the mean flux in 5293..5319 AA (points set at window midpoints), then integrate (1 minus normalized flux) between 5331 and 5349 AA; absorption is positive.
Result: 0.4 AA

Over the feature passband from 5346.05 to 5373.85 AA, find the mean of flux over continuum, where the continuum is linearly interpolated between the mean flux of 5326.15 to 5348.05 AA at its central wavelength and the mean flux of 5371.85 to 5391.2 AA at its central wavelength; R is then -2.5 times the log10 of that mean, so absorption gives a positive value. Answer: -0.03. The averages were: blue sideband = 3.32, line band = 3.44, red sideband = 3.35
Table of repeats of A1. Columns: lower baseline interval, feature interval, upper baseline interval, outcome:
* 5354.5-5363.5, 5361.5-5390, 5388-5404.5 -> 0.0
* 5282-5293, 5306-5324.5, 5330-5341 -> -0.5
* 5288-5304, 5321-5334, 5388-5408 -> 0.0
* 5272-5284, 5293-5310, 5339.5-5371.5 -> -0.4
